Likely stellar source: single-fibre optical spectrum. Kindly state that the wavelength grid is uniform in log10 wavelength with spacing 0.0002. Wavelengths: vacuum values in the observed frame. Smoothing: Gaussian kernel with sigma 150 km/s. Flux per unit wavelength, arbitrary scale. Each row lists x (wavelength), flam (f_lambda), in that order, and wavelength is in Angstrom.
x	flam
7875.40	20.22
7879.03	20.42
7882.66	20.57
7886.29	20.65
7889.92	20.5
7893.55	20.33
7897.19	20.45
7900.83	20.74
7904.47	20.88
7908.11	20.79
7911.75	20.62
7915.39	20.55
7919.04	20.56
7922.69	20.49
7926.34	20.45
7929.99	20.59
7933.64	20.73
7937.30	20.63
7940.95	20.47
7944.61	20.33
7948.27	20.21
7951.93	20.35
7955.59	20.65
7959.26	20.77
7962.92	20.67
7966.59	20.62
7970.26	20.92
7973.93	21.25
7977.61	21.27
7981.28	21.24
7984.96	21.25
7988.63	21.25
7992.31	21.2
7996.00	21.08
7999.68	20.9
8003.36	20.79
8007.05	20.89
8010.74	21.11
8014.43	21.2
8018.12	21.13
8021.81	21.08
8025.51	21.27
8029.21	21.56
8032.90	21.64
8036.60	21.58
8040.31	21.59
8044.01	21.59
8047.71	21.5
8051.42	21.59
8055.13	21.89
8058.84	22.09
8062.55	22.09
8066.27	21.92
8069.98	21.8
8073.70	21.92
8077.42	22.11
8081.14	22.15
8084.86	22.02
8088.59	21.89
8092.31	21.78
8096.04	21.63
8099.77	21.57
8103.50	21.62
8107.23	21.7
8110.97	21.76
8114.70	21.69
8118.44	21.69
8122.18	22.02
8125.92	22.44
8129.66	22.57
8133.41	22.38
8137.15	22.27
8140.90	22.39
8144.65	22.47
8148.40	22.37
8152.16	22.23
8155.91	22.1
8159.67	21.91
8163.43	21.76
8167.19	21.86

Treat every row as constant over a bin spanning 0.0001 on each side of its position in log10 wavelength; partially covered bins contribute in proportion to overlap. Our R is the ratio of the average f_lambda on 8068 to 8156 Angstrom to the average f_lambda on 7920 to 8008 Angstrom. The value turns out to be 1.06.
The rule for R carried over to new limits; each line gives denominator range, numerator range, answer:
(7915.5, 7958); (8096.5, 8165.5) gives 1.08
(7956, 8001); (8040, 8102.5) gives 1.04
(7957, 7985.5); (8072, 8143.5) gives 1.05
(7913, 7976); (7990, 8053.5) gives 1.03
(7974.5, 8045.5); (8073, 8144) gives 1.04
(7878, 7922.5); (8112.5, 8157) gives 1.08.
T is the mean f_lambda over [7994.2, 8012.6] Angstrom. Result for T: 21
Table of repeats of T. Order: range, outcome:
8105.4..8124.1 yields 21.8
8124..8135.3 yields 22.5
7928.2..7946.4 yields 20.6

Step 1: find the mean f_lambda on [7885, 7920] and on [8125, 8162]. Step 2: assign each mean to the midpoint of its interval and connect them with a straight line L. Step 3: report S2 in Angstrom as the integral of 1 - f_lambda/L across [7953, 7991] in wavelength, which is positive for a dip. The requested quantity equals 0.2 Angstrom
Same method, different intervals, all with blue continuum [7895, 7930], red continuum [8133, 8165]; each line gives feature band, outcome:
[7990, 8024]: 0.32 Angstrom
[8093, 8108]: 0.17 Angstrom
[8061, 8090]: -0.37 Angstrom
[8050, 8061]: -0.15 Angstrom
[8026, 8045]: -0.12 Angstrom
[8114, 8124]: 0.09 Angstrom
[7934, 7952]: 0.33 Angstrom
